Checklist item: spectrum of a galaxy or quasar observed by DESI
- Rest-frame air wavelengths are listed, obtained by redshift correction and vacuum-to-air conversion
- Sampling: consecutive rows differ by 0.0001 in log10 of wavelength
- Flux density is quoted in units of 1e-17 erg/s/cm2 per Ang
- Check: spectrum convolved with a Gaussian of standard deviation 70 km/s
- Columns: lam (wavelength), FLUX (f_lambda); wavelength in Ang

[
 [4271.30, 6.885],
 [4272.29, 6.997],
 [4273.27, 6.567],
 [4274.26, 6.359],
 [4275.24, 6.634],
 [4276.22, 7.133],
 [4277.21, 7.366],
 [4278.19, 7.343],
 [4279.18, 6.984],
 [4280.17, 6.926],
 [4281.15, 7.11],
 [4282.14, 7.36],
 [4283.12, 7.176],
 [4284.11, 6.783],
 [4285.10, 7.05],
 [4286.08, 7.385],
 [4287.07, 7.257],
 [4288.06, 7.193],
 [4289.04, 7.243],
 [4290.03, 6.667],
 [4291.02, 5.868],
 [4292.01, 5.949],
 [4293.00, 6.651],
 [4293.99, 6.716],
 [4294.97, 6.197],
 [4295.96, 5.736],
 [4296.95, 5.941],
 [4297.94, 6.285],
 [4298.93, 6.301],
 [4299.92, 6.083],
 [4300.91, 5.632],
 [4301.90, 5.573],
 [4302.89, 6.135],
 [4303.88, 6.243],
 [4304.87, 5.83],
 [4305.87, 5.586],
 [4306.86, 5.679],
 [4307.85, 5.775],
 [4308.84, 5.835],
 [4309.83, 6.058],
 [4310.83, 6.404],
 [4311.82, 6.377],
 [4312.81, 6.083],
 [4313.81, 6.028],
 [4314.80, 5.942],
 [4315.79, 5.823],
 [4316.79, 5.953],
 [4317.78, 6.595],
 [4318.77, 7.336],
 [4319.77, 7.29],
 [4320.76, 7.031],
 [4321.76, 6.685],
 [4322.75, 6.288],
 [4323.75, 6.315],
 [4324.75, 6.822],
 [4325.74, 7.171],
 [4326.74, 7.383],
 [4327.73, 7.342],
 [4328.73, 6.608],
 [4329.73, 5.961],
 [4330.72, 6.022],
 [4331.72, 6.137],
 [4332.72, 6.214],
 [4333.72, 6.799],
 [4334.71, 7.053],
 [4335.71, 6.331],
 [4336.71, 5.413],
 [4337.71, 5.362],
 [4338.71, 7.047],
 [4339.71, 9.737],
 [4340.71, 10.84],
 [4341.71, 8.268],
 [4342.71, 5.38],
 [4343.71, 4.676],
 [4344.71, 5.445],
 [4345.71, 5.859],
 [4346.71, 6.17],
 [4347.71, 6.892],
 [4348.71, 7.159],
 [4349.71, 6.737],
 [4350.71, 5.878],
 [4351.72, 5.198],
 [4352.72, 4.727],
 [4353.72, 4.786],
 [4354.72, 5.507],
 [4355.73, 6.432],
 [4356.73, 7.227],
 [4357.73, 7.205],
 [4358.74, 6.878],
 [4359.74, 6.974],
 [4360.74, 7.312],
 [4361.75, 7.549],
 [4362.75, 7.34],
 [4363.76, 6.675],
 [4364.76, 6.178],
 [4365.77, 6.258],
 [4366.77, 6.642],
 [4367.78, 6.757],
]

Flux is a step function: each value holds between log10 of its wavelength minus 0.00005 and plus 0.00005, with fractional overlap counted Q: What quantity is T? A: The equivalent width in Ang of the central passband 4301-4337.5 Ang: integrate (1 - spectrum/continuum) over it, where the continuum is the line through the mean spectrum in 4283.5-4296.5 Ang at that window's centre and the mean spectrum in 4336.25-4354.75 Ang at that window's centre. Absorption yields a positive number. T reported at 1.1 Ang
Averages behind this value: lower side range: 6.67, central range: 6.32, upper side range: 6.4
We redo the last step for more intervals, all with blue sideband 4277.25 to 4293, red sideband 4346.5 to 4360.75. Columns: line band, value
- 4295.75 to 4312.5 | 2.0 Ang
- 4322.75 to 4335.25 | -0.2 Ang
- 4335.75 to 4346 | -0.6 Ang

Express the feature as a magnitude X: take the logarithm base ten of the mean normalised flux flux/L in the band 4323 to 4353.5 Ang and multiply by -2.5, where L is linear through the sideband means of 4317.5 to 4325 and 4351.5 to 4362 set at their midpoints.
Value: 0.01 mag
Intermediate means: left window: 6.8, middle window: 6.54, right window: 6.35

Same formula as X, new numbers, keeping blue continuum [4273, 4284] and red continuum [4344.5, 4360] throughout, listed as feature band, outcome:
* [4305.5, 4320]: 0.08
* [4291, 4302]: 0.12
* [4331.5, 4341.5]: -0.13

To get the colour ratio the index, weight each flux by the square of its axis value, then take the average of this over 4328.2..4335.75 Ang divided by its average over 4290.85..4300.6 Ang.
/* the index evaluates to 1.05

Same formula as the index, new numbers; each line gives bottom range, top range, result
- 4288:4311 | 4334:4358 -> 1.08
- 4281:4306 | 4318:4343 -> 1.09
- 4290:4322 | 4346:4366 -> 1.07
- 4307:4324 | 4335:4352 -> 1.06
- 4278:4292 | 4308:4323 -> 0.93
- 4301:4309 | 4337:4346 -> 1.21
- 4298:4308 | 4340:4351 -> 1.16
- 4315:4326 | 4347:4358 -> 0.94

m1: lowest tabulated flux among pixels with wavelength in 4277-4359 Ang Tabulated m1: 4.676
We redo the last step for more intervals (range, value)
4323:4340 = 5.362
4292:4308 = 5.573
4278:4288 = 6.783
